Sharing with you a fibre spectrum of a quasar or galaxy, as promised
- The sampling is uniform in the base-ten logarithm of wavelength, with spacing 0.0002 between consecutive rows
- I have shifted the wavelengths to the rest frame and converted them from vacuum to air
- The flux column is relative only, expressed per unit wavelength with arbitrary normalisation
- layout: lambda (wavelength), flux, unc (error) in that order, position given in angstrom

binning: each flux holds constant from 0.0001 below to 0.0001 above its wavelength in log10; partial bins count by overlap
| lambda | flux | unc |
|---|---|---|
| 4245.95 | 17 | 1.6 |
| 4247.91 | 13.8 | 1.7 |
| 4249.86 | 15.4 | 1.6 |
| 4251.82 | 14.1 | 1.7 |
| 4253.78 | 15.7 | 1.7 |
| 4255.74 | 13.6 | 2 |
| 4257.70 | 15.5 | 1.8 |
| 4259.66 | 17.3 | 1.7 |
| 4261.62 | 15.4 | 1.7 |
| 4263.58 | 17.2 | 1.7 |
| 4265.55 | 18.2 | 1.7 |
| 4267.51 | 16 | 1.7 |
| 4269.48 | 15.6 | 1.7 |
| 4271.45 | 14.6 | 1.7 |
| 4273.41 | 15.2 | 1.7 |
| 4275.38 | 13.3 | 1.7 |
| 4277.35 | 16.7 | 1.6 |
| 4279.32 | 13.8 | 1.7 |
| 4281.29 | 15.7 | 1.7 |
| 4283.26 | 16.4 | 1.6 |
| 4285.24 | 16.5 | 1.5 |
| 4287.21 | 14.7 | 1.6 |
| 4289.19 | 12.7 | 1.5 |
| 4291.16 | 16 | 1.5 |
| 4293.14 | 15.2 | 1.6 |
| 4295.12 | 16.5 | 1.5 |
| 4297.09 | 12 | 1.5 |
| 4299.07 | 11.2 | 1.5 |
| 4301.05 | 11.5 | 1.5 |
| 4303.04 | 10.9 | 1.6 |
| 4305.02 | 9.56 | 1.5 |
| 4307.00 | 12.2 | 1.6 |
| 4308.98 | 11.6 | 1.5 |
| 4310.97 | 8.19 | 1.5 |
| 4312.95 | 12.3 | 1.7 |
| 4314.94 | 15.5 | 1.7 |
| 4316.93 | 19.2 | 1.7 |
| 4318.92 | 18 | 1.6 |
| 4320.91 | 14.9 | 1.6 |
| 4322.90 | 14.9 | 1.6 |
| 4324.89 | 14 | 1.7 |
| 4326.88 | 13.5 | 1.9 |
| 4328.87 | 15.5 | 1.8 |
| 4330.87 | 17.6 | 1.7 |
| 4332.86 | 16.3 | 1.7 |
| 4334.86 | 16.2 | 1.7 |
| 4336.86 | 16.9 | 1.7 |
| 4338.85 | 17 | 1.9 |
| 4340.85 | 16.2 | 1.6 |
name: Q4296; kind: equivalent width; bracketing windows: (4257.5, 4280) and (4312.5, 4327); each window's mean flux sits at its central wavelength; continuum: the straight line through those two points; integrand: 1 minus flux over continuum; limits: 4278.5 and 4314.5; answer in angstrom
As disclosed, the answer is 5.6 angstrom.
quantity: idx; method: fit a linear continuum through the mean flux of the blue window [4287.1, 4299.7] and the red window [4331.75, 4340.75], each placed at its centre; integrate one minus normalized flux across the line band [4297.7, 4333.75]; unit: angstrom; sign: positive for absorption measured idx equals 4.09 angstrom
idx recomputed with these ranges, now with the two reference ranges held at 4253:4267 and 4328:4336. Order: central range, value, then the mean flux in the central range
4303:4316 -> 3.81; 11.5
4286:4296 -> 0.75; 15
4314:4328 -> 0.56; 15.7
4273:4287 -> 0.75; 15.3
